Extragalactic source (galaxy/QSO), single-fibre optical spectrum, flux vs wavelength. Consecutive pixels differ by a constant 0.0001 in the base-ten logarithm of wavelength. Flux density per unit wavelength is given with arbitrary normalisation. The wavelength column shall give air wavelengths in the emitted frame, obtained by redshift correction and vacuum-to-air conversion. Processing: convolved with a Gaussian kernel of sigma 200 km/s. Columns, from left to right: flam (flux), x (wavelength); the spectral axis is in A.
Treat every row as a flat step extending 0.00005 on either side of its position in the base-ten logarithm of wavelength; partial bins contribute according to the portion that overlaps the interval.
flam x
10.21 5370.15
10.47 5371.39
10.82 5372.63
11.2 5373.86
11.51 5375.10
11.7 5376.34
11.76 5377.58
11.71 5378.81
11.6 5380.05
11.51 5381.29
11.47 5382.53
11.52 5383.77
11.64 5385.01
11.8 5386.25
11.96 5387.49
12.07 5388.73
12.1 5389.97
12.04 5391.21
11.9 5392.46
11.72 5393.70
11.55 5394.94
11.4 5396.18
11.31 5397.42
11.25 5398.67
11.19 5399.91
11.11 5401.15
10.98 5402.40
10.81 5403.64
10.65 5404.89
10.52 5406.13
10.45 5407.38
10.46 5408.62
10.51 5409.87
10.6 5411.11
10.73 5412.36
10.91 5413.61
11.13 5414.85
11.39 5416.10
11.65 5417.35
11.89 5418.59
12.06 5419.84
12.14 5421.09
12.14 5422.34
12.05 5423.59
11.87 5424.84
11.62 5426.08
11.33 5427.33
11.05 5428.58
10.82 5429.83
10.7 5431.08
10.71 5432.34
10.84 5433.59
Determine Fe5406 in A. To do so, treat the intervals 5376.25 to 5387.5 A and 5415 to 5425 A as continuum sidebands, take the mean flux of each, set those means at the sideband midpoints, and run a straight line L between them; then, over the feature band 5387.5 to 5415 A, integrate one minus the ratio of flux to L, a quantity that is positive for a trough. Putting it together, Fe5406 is 1.4 A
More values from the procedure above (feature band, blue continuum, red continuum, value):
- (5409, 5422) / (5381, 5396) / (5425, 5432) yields 0.0 A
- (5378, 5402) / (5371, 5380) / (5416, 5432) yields -0.4 A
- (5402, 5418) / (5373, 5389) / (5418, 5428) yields 1.3 A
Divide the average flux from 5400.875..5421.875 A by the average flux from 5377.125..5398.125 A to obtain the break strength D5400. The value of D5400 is 0.9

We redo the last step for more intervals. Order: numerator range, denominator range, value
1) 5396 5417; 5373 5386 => 0.94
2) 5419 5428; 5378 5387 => 1.02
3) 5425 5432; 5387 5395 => 0.93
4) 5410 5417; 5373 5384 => 0.95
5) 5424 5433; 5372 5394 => 0.96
